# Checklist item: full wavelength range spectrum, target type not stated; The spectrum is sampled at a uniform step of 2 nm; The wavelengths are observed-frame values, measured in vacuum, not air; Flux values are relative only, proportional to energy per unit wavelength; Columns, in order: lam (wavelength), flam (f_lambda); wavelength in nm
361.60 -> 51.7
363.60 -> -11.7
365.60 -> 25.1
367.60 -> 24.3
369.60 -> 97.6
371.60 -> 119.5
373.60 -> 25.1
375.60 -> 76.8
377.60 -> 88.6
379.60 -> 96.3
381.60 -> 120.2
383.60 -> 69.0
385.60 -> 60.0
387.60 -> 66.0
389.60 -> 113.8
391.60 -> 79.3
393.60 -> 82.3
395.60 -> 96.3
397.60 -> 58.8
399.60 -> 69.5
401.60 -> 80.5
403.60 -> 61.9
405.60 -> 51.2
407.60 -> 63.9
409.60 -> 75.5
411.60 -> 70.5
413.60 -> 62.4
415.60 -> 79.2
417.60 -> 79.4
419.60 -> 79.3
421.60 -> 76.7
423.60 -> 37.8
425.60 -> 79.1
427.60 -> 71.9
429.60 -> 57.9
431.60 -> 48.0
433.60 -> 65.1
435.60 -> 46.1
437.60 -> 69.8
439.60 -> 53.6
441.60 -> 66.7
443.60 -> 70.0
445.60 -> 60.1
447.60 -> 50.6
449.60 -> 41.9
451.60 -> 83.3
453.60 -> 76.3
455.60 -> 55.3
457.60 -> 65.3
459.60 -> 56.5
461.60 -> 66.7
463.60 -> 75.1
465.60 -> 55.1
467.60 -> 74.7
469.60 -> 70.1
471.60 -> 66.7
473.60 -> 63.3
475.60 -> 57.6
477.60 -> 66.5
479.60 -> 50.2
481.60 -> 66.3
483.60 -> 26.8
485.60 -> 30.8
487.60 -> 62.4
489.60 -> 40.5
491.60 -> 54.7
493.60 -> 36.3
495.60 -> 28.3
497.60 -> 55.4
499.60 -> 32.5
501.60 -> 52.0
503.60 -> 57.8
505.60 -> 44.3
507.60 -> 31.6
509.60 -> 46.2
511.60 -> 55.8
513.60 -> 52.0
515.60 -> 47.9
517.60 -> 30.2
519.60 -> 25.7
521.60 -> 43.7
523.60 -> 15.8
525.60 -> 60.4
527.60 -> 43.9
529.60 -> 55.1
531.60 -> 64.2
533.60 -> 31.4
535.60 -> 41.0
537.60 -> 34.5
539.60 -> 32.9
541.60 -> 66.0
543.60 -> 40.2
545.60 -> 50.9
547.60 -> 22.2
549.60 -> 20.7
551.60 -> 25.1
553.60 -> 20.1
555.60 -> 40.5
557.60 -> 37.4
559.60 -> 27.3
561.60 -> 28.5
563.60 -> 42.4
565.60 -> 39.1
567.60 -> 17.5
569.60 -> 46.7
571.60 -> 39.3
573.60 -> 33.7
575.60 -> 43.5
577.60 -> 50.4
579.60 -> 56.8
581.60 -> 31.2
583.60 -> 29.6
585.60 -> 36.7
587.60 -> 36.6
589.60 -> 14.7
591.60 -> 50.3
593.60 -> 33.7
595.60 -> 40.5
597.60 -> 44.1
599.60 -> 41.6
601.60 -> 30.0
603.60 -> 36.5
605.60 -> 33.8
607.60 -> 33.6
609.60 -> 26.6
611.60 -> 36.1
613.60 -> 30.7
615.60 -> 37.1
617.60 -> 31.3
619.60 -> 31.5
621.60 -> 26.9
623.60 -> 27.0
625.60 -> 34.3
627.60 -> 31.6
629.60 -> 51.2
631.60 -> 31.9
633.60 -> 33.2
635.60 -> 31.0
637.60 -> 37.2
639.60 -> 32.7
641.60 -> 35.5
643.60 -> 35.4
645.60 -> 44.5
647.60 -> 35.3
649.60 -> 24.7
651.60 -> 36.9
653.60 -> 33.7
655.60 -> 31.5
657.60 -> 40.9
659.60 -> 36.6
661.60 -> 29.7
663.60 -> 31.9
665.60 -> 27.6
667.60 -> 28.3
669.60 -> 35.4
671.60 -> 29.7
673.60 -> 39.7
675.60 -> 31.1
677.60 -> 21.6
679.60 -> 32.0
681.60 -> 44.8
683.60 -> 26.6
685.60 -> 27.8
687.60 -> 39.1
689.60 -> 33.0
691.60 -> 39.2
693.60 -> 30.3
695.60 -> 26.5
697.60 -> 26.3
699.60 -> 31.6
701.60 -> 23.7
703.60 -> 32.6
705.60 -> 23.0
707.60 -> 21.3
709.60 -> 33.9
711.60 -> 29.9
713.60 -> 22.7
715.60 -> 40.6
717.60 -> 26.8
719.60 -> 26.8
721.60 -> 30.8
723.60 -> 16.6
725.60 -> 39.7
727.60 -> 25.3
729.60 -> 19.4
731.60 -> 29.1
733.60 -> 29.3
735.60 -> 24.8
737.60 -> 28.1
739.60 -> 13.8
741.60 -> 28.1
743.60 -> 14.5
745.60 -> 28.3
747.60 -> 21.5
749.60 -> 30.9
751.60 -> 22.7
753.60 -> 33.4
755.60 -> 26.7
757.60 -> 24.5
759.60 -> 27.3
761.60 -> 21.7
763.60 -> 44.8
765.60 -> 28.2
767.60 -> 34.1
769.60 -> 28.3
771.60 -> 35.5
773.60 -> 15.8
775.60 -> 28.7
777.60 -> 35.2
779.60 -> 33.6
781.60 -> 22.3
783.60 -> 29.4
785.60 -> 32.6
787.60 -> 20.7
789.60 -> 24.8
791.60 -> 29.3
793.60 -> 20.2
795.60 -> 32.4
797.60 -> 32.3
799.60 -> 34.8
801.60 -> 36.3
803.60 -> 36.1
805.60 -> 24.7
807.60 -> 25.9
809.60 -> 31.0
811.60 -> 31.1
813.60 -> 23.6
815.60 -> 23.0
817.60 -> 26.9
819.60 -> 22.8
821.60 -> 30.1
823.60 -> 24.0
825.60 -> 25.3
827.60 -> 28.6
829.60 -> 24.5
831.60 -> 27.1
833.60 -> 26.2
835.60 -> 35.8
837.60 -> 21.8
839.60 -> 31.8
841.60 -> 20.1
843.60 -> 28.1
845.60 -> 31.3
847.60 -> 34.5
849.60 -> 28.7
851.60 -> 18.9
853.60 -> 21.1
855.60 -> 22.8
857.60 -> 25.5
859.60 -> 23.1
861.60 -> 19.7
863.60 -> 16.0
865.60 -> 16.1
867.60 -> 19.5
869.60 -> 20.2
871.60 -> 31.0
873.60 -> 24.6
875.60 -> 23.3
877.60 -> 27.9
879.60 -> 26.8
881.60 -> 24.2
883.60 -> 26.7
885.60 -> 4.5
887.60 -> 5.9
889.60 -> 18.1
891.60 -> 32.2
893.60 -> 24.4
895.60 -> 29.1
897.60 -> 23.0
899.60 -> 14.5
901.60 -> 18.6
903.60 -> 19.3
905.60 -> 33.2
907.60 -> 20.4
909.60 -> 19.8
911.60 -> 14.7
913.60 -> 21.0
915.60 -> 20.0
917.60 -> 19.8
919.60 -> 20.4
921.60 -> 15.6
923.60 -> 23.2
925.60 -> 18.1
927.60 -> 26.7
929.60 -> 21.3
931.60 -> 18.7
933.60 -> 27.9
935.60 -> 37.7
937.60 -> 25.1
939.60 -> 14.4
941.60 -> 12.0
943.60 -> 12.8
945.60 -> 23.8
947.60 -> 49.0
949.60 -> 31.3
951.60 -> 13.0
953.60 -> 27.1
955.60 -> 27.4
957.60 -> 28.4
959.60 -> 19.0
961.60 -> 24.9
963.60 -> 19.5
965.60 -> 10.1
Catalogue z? 1.61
